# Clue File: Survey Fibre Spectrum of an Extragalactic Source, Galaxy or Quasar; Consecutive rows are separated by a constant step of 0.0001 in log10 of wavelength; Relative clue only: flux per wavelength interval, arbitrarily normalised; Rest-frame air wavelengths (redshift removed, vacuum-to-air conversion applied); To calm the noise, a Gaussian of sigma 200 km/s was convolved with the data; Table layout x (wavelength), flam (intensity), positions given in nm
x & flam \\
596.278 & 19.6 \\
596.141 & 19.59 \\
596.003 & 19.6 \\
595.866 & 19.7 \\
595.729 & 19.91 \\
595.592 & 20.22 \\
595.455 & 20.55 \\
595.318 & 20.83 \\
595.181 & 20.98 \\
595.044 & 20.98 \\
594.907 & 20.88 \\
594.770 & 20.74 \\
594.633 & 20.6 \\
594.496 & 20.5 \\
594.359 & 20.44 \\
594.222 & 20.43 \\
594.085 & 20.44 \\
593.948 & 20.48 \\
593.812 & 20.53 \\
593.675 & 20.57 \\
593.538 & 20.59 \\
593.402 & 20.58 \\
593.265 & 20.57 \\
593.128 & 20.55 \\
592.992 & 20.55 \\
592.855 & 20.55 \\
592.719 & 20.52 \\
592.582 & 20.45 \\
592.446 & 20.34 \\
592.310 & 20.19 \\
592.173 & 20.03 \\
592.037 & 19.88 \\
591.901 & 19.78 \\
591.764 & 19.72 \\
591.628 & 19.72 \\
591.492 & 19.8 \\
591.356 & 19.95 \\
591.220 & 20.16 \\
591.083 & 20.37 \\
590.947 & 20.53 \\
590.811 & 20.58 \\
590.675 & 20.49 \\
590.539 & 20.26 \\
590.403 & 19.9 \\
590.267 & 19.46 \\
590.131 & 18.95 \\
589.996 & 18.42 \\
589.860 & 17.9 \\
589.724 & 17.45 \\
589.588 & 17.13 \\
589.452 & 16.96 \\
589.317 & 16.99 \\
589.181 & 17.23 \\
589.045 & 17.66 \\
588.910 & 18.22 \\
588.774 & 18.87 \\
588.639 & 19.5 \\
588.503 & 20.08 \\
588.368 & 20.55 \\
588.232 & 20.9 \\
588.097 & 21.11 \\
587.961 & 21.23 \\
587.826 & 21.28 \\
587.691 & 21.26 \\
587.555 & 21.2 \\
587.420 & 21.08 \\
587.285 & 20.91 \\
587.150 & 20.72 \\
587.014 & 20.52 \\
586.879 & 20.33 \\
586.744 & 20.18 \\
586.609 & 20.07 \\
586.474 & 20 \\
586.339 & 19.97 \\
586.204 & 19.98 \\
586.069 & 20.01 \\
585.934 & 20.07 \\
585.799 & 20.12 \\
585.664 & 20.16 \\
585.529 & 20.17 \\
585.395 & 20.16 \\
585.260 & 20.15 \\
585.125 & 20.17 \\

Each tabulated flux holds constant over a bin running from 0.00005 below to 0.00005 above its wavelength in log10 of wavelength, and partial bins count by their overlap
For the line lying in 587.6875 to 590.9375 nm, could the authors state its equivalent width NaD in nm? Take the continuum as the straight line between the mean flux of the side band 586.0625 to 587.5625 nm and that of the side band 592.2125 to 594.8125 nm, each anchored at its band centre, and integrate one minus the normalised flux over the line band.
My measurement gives 0.19 nm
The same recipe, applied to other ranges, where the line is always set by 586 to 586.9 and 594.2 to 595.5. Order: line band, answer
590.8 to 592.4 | 0.03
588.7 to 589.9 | 0.16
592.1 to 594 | 0.01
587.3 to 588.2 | -0.04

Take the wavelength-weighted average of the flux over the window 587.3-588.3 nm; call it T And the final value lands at 21.1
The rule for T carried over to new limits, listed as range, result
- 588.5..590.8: 18.6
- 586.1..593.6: 19.9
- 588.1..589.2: 19.3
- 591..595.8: 20.4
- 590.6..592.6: 20.1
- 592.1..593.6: 20.5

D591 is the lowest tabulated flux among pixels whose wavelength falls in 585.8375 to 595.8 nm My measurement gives 16.96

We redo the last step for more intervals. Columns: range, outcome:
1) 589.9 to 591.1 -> 18.42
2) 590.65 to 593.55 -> 19.72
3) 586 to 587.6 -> 19.97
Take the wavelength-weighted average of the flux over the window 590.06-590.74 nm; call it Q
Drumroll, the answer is 19.8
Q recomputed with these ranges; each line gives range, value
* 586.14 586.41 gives 20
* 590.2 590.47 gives 19.7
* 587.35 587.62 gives 21.2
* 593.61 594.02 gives 20.5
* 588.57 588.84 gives 19.2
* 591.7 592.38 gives 19.9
